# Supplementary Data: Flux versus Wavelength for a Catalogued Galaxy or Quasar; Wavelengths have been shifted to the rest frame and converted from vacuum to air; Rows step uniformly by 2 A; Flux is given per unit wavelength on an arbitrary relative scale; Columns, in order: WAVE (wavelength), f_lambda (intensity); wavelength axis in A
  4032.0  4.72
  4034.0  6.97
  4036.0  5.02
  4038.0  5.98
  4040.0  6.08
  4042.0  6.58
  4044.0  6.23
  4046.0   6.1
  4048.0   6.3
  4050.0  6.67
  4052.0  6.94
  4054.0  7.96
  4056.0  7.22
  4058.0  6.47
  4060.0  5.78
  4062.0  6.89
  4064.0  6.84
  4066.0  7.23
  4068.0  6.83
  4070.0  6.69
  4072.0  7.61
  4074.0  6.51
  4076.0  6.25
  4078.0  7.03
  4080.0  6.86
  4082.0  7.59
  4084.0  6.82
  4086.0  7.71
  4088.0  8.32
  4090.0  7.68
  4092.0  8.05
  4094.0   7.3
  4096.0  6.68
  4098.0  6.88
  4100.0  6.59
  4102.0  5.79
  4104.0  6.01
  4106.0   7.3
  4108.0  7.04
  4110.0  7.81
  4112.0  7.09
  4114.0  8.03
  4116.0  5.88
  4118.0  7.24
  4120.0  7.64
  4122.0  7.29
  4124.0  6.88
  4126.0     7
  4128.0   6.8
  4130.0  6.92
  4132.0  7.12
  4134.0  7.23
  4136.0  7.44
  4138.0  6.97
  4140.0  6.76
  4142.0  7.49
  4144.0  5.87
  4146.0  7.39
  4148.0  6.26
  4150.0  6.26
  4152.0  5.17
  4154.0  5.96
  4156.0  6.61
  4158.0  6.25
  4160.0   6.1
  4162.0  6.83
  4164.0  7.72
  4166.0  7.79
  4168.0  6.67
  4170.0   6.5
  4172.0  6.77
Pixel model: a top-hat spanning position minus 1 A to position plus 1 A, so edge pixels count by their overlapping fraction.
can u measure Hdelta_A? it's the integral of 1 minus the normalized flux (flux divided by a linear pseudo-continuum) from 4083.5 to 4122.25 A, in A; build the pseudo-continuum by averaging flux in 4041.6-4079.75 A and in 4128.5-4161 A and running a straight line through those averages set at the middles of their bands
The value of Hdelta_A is -2.8 A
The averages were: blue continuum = 6.75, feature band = 7.16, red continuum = 6.62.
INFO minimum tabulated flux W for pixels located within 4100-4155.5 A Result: 5.17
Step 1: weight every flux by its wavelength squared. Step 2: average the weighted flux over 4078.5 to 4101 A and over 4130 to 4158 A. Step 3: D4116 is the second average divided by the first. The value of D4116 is 0.93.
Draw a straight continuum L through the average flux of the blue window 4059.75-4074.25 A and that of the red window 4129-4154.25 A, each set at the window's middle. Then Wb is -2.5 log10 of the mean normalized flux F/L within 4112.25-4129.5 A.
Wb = -0.05 mag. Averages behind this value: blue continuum 6.86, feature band 7.09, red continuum 6.7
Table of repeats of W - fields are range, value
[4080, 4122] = 5.79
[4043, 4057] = 6.1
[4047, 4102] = 5.78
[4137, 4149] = 5.87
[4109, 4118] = 5.88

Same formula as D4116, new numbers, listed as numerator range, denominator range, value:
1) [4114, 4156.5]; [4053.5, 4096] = 0.99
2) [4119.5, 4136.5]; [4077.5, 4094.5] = 0.97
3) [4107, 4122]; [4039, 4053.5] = 1.16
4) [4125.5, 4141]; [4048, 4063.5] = 1.07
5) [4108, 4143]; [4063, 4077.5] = 1.07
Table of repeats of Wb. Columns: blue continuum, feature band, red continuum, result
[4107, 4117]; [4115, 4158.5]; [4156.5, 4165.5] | 0.04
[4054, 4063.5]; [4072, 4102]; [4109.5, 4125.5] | -0.03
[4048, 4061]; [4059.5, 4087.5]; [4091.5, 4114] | -0.01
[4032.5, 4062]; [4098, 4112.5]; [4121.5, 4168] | -0.03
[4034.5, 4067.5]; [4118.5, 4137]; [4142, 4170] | -0.09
